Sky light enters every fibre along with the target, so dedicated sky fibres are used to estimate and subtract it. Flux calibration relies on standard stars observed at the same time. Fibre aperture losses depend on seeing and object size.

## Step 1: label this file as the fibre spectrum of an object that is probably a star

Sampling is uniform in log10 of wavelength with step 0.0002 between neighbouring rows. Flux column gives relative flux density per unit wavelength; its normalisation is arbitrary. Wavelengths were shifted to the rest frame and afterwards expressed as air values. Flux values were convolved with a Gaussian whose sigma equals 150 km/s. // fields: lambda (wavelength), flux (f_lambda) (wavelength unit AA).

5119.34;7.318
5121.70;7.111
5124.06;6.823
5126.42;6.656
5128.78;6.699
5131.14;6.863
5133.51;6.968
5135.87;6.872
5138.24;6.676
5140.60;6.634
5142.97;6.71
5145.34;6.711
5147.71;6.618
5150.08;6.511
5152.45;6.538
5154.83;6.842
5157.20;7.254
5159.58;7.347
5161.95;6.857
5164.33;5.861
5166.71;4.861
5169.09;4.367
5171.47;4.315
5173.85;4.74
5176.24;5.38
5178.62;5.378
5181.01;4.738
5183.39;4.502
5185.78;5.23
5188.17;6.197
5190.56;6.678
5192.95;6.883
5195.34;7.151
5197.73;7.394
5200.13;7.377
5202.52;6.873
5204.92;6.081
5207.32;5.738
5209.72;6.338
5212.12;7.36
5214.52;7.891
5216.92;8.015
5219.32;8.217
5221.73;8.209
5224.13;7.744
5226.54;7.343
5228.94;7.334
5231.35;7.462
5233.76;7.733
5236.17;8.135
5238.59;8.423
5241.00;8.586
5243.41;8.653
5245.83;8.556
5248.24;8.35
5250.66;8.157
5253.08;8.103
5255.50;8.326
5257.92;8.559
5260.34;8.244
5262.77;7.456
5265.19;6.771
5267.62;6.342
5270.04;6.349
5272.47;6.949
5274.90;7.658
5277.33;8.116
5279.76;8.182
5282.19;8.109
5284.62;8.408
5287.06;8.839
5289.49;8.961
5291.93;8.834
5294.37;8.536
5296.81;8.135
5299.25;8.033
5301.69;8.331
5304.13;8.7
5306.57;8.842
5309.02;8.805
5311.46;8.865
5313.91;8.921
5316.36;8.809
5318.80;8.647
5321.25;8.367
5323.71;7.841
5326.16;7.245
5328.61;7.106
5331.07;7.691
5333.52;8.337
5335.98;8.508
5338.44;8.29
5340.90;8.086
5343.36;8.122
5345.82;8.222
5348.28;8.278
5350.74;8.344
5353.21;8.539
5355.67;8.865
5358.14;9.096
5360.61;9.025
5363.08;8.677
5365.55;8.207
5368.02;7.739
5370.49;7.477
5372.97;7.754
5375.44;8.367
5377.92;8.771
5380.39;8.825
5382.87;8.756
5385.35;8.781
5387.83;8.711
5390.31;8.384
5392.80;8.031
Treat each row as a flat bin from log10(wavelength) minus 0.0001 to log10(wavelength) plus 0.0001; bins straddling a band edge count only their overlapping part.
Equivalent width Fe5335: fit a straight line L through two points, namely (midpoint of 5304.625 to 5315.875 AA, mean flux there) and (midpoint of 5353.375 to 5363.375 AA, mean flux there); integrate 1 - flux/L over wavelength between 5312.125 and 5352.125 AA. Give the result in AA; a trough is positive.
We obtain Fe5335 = 3.1 AA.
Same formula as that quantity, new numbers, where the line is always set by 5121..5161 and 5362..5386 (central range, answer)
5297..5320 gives -2.2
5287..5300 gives -1.2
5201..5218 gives 0.8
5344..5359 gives -0.6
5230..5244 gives -1.3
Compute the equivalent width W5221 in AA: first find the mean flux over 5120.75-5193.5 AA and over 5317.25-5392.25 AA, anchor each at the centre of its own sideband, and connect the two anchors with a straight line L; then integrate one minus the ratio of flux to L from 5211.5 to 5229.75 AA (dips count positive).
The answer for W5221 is -2.5 AA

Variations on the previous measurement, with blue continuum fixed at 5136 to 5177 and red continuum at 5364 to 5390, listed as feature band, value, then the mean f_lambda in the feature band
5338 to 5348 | -0.21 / 8.18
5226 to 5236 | -0.94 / 7.55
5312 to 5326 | -1.20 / 8.43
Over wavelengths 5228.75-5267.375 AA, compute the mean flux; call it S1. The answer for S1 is 8.03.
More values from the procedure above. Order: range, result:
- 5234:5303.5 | 8.08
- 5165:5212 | 5.84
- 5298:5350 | 8.29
